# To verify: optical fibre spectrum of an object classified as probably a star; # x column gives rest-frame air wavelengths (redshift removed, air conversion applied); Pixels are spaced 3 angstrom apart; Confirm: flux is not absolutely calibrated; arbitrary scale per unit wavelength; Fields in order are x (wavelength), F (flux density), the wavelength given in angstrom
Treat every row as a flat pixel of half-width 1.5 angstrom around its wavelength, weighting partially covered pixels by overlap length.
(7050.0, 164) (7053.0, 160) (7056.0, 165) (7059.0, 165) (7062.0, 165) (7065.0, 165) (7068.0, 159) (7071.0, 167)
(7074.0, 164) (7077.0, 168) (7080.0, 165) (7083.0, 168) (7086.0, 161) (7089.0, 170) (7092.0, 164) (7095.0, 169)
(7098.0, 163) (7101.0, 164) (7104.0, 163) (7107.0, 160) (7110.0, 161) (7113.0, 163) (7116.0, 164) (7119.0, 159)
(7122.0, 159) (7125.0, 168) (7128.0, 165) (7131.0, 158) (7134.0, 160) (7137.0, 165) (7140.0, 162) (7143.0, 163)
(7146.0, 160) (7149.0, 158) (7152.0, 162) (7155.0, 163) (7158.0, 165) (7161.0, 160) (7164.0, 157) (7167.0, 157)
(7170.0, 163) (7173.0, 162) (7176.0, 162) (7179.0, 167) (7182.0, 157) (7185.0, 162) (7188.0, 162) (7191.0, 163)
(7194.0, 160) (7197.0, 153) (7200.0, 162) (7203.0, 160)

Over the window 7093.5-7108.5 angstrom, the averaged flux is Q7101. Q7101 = 164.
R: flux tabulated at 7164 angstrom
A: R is 157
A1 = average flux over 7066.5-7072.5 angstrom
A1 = 163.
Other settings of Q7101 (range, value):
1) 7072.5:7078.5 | 166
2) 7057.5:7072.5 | 164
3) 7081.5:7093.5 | 166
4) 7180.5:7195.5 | 161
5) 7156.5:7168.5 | 160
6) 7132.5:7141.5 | 162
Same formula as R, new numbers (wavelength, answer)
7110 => 161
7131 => 158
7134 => 160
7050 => 164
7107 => 160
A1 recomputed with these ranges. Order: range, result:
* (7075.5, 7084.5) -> 167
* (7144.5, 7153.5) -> 160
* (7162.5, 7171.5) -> 159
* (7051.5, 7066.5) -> 164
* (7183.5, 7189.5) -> 162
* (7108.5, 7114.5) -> 162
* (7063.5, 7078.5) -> 165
